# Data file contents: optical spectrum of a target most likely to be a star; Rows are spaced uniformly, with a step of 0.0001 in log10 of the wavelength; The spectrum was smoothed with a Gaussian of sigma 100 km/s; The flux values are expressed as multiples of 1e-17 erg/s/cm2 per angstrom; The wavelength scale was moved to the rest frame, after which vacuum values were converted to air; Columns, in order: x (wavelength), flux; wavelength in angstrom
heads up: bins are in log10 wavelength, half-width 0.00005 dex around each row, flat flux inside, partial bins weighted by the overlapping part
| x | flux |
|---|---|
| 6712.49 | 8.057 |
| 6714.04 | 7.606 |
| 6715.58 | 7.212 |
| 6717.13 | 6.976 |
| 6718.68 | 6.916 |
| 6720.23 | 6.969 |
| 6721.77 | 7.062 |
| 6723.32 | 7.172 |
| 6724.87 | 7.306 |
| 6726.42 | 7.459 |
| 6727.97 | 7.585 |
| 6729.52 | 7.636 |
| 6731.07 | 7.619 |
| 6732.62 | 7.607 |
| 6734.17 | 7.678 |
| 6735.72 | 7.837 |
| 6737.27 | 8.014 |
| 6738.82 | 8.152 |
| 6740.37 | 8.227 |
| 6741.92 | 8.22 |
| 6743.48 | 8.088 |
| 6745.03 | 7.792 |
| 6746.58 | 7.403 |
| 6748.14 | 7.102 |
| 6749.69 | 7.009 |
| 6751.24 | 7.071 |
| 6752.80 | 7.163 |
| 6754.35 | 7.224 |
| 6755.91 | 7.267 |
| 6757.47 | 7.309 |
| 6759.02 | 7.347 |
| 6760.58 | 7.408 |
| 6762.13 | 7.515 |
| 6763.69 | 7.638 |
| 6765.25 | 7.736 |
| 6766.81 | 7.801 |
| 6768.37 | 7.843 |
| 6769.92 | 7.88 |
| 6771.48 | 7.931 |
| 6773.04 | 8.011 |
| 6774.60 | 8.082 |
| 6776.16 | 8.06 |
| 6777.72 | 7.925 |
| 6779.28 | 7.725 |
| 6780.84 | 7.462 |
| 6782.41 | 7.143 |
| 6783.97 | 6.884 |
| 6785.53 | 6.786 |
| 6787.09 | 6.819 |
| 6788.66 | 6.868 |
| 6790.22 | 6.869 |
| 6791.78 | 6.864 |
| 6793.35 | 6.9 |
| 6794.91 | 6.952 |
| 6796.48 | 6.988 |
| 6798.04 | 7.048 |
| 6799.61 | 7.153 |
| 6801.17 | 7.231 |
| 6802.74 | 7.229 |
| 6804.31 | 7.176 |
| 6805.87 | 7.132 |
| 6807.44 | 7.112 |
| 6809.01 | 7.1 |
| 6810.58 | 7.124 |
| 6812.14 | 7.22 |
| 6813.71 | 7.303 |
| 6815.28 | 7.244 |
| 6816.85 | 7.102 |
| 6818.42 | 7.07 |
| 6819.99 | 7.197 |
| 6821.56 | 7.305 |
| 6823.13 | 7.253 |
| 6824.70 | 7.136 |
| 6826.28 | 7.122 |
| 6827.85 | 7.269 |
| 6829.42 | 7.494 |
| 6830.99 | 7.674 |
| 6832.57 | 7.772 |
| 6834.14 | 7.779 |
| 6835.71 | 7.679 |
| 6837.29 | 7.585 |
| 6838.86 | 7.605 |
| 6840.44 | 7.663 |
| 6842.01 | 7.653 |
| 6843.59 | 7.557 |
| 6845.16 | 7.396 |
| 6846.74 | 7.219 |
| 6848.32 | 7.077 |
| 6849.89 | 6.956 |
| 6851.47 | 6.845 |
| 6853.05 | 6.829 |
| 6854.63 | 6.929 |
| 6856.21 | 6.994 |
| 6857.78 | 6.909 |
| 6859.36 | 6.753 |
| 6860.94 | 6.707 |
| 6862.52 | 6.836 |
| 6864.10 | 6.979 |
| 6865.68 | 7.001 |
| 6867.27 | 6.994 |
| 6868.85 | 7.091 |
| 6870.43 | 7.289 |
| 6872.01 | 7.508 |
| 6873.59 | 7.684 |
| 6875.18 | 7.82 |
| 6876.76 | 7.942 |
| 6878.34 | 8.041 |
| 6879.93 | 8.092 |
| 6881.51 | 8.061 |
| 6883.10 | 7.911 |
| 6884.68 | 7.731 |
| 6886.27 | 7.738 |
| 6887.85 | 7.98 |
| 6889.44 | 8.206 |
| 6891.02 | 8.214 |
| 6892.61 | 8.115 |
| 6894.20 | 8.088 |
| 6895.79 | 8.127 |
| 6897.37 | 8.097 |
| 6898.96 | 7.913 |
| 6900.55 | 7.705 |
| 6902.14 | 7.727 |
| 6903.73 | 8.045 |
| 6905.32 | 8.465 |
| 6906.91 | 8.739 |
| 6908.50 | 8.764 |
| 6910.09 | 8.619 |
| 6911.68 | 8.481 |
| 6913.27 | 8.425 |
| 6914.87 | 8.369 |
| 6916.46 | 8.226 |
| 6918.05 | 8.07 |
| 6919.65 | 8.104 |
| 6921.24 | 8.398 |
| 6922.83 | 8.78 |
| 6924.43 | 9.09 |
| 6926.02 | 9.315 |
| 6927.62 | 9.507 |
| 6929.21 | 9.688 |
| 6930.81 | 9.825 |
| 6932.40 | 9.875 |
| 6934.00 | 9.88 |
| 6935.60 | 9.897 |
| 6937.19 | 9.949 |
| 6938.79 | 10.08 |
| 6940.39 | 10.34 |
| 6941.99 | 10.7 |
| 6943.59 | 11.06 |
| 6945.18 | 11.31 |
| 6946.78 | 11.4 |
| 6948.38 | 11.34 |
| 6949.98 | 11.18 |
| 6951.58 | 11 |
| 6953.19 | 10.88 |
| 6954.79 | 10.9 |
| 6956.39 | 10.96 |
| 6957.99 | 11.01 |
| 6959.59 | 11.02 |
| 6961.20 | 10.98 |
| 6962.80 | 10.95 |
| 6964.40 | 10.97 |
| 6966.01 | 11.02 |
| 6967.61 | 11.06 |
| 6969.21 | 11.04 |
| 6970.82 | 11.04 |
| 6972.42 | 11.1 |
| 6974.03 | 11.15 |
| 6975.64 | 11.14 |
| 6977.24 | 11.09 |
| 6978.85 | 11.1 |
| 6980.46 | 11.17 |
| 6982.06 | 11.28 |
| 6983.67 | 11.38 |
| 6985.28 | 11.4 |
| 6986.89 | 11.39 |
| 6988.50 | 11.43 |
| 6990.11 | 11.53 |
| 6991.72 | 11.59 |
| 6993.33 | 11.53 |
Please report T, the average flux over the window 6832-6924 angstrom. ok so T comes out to 7.74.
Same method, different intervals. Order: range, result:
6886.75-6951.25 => 9.11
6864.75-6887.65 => 7.64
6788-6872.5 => 7.18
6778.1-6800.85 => 7.05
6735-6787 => 7.6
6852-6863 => 6.85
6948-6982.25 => 11.1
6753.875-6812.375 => 7.34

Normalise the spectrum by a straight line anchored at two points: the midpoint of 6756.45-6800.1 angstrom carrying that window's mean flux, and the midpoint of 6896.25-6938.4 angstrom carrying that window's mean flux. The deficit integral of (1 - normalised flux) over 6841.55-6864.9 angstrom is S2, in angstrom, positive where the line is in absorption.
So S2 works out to 3.2 angstrom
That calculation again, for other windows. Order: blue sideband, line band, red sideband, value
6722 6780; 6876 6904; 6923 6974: 5.0 angstrom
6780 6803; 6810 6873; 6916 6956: 6.2 angstrom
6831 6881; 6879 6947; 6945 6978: 3.8 angstrom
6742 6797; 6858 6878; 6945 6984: 4.4 angstrom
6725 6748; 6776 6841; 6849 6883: 2.0 angstrom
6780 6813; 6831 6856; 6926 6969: 2.4 angstrom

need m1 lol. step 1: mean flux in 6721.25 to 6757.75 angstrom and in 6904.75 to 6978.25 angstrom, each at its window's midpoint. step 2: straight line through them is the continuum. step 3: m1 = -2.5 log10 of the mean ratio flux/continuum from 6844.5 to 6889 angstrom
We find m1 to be 0.24 mag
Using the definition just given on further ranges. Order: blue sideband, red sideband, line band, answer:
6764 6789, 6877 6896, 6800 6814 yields 0.075 mag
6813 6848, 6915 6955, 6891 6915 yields 0.114 mag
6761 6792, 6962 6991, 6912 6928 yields 0.180 mag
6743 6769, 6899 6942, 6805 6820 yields 0.115 mag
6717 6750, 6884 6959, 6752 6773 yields 0.037 mag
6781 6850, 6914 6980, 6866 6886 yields 0.132 mag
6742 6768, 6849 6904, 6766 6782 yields -0.055 mag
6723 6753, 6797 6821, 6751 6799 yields 0.002 mag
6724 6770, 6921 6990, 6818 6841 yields 0.184 mag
